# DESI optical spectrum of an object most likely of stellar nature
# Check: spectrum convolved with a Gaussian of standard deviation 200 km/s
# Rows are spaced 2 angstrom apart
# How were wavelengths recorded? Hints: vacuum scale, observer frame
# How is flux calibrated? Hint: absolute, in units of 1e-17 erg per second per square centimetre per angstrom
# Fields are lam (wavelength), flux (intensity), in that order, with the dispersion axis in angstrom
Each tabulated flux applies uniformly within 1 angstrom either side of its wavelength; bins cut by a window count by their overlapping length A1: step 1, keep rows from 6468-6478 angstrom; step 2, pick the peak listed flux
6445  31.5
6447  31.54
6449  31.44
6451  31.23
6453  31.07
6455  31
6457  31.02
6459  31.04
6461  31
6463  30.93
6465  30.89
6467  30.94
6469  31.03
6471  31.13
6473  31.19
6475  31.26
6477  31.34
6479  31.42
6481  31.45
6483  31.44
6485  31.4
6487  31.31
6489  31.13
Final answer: 31.34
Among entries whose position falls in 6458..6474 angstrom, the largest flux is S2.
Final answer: 31.19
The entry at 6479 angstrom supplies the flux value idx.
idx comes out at 31.42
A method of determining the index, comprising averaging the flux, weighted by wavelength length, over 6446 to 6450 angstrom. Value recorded 31.5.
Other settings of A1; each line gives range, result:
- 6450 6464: 31.23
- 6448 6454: 31.44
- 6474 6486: 31.45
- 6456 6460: 31.04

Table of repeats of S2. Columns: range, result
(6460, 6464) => 31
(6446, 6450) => 31.54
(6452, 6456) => 31.07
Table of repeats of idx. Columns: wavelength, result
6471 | 31.13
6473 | 31.19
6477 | 31.34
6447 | 31.54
